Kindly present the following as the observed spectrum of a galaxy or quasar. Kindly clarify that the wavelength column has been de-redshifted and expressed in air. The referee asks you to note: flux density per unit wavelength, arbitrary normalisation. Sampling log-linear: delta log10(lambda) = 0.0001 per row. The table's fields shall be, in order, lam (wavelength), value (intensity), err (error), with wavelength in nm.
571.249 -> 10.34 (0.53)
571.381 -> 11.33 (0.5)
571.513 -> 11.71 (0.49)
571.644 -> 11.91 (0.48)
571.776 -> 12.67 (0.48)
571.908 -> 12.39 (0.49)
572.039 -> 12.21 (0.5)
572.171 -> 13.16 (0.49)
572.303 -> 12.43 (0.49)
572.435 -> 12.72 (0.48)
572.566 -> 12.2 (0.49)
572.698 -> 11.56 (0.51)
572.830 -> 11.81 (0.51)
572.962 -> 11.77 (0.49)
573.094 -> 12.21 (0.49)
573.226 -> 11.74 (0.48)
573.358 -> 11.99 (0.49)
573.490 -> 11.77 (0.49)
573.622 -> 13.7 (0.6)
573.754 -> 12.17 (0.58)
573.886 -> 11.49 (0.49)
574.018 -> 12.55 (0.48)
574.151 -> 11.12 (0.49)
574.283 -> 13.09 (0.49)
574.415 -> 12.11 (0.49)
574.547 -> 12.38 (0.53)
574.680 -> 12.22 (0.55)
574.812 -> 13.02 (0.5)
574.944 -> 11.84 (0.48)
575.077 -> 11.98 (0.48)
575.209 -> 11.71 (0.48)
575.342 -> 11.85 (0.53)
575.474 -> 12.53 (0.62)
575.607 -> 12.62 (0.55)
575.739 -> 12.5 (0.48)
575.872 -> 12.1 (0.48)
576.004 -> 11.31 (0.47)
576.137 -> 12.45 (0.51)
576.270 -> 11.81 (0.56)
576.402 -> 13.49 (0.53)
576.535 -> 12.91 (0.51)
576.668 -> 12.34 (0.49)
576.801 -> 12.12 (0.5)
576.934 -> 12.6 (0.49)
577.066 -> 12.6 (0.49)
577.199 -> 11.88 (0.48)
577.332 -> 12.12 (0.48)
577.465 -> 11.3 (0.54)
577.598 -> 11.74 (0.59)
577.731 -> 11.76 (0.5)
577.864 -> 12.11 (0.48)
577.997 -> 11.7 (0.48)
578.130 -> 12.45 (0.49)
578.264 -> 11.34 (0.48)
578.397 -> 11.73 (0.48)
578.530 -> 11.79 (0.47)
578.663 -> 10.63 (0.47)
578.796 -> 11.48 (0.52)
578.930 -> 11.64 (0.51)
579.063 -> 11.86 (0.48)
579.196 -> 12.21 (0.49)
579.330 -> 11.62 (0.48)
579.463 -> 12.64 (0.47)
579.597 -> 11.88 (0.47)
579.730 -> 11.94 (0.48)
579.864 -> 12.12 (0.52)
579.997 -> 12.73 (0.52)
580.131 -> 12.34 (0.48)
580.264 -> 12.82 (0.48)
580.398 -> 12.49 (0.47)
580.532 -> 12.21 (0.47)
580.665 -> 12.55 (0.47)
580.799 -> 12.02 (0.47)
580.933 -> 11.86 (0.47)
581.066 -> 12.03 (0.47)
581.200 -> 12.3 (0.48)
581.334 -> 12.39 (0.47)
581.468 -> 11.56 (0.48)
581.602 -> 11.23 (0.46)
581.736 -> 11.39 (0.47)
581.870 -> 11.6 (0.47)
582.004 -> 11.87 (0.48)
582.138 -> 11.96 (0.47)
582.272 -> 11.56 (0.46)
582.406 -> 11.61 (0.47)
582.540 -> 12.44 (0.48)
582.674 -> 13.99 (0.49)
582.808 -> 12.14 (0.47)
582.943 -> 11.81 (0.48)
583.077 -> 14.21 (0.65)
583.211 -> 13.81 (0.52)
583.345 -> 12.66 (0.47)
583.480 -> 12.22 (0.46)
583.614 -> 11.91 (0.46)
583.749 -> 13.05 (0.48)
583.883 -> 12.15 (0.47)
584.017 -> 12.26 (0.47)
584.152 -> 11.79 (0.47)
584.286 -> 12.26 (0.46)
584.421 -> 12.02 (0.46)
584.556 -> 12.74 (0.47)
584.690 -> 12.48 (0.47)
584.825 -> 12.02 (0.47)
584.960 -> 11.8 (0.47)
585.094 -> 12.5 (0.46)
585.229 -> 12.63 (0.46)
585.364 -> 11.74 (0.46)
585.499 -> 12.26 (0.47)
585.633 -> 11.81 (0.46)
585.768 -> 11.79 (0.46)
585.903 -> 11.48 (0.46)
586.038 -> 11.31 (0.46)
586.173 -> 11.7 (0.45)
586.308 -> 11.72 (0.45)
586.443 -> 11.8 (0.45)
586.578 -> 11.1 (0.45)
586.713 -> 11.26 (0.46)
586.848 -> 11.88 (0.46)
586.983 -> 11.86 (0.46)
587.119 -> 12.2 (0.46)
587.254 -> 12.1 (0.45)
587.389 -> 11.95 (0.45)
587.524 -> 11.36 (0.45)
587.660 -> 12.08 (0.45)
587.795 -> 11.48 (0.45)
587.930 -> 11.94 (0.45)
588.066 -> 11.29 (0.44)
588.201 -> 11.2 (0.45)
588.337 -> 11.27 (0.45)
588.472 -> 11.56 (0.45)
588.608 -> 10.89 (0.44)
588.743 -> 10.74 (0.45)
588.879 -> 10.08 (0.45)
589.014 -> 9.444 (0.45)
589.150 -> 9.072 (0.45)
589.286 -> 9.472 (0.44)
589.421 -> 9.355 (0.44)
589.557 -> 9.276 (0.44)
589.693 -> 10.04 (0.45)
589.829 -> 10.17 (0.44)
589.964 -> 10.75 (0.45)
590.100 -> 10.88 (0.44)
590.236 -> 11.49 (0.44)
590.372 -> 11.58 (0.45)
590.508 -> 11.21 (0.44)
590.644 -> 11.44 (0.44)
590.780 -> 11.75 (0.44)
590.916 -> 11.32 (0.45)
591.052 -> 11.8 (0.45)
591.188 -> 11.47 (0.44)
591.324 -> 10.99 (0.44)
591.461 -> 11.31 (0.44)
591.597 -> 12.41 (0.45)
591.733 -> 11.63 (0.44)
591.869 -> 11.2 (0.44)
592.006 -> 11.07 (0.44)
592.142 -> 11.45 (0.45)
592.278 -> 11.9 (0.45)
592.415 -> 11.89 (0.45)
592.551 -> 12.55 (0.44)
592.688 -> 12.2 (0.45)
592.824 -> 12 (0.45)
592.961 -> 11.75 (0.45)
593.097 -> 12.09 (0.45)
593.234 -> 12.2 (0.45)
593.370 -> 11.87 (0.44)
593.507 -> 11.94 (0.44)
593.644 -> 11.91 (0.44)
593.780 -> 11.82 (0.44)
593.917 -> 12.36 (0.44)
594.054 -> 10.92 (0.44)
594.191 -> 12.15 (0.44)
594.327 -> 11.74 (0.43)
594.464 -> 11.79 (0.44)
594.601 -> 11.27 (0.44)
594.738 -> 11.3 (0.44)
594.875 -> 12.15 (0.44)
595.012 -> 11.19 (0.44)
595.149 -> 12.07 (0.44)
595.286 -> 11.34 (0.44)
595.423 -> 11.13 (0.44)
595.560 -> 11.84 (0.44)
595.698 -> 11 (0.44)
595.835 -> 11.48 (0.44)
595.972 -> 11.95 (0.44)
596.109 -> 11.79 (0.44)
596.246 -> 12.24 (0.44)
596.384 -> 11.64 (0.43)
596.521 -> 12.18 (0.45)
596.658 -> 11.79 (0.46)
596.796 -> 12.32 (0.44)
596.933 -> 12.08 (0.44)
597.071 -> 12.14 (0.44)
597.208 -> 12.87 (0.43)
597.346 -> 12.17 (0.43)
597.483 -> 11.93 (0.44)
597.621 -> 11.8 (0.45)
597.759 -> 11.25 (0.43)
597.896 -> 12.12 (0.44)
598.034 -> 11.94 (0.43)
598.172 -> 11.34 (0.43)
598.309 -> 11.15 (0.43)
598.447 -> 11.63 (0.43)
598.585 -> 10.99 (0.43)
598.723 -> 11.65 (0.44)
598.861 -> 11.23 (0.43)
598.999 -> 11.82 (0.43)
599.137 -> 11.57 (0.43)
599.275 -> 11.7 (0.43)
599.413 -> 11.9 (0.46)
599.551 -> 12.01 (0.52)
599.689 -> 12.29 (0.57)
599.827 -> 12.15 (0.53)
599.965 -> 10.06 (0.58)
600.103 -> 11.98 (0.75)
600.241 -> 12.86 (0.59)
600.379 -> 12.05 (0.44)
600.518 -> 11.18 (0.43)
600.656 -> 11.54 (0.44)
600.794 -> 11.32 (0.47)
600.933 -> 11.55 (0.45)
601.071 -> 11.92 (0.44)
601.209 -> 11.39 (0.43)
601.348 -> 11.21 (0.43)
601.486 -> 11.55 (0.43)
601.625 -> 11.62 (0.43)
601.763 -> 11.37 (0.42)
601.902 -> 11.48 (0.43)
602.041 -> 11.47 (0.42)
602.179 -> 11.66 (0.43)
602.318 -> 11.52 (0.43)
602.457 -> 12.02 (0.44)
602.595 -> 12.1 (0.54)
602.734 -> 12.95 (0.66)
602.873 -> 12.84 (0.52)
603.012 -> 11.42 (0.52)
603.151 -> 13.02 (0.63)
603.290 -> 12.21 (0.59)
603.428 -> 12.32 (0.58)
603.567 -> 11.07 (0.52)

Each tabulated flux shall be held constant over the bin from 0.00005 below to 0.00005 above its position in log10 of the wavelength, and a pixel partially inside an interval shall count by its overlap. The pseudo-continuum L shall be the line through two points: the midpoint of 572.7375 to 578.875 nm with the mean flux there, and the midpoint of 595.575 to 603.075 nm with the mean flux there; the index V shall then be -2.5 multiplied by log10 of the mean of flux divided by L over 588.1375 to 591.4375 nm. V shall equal 0.11 mag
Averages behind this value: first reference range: 12.1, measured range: 10.7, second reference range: 11.8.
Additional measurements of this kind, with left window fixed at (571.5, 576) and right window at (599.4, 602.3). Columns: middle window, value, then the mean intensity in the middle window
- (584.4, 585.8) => -0.019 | 12.2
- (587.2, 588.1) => 0.015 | 11.8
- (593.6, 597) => 0.002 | 11.7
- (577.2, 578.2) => 0.023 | 11.9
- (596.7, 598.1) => -0.031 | 12.1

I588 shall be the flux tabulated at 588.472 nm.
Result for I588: 11.56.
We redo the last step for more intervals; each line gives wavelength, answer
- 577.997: 11.7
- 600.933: 11.55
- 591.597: 12.41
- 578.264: 11.34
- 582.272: 11.56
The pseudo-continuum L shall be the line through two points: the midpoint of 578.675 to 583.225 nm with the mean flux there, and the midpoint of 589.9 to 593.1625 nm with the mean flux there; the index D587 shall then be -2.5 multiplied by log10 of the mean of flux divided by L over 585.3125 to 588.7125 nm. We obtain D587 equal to 0.02 mag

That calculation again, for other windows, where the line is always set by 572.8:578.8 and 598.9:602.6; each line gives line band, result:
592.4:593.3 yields -0.03 mag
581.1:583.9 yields -0.03 mag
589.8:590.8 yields 0.06 mag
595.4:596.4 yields 0.01 mag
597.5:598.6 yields 0.01 mag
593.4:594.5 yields 0.00 mag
